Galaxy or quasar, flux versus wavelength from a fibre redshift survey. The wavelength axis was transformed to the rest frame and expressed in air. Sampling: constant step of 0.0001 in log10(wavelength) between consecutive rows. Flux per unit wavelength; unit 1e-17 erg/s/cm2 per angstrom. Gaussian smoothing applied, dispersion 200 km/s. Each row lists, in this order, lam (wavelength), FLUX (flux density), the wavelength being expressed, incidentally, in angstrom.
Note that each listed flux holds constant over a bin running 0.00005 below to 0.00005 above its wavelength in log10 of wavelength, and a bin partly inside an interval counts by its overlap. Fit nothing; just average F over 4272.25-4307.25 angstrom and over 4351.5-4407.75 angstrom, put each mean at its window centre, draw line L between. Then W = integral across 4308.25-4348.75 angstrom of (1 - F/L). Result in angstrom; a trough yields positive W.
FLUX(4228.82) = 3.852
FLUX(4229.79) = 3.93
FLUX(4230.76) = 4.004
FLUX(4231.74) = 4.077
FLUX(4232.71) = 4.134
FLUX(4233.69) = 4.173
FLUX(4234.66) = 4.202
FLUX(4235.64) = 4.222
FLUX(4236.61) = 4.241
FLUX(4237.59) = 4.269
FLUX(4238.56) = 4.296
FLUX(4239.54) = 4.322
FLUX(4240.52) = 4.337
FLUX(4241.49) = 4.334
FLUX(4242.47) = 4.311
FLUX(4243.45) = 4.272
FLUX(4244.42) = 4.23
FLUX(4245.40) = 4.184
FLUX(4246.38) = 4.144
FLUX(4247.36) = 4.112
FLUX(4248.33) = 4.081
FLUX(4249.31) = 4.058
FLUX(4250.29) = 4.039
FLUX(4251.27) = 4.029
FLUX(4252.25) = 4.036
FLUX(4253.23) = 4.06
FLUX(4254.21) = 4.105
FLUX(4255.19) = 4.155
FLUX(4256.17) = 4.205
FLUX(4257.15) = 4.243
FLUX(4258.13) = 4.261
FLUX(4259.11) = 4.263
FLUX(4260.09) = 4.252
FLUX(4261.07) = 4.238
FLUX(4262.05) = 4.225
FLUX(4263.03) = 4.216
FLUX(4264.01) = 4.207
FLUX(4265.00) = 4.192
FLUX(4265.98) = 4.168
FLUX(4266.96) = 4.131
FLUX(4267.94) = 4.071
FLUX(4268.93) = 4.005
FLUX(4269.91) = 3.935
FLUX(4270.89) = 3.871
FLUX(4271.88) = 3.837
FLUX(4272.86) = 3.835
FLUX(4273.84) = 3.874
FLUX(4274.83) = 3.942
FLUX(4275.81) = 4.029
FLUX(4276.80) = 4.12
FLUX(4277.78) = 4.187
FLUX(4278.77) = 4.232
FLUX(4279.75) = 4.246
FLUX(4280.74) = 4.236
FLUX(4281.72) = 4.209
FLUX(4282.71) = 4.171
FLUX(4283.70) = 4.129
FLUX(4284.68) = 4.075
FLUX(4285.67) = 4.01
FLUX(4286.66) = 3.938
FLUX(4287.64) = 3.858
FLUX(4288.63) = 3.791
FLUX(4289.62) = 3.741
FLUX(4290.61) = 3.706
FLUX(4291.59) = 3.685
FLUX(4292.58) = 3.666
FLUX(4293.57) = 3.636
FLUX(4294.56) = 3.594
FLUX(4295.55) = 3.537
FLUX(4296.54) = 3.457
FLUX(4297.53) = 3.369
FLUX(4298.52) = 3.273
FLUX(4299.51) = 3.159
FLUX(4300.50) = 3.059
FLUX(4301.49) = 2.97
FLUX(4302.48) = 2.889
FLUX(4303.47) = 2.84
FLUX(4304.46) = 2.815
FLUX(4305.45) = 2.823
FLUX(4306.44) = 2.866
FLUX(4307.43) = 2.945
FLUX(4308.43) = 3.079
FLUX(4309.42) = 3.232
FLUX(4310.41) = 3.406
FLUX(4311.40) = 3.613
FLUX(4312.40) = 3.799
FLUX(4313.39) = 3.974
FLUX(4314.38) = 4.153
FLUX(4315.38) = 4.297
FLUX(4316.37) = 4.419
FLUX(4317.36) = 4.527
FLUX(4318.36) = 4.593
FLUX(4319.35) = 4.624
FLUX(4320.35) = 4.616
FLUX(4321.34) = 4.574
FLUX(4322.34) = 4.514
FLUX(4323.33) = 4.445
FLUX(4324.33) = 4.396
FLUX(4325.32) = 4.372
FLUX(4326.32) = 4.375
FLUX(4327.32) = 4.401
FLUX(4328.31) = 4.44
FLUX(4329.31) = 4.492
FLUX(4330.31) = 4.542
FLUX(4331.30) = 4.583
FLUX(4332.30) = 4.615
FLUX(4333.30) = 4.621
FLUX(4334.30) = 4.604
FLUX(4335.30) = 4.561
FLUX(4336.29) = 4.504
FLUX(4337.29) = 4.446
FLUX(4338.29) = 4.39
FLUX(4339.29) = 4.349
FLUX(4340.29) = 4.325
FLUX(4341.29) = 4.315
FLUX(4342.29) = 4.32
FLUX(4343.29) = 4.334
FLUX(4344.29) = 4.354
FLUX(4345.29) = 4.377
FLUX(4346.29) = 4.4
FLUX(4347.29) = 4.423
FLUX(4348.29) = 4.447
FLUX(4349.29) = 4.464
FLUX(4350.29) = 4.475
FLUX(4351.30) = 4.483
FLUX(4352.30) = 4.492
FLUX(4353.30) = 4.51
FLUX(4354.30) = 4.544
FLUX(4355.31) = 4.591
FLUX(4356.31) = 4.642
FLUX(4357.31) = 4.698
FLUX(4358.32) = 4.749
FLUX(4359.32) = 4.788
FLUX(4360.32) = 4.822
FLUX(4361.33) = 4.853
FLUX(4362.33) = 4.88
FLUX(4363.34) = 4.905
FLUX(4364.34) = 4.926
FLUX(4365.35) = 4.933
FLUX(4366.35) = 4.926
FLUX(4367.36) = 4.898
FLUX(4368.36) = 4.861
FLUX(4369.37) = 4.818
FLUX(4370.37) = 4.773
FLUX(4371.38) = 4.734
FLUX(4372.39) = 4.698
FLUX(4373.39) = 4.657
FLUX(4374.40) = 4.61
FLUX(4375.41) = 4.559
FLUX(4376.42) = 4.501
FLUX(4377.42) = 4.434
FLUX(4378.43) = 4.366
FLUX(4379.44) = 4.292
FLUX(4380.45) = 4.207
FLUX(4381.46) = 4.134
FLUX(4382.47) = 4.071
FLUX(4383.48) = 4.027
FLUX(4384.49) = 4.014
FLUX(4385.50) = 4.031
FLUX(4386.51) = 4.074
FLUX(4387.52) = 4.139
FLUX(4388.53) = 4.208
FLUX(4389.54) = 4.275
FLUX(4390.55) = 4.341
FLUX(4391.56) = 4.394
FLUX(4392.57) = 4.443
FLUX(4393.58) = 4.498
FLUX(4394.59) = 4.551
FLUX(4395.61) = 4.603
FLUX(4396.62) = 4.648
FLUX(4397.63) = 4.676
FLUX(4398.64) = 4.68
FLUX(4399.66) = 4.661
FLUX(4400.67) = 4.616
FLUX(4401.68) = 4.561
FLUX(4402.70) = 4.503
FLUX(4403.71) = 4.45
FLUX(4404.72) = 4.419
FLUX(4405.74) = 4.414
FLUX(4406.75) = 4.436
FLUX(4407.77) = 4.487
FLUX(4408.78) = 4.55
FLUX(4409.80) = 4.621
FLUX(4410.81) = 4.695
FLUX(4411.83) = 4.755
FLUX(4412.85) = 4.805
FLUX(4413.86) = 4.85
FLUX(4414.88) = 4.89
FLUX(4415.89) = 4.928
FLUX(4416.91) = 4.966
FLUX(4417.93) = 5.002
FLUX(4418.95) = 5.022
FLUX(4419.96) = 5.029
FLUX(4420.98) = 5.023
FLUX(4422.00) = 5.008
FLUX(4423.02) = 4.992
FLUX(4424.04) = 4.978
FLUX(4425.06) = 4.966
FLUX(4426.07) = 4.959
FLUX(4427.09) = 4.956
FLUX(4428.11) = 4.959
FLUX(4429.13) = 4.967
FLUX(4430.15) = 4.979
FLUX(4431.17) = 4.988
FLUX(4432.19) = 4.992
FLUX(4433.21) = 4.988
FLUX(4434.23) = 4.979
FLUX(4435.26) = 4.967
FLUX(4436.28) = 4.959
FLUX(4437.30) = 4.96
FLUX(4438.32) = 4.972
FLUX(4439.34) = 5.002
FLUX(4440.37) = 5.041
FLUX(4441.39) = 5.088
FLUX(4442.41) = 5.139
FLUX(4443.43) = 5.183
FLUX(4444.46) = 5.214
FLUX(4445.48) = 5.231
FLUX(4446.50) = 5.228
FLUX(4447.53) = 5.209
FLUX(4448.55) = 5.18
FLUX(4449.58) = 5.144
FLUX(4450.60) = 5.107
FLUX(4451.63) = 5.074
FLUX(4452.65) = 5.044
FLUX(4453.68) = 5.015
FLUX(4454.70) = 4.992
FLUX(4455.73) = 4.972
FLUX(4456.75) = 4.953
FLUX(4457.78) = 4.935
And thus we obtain -2.91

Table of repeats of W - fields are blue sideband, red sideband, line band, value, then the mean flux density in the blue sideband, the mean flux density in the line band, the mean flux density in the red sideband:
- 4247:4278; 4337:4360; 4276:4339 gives 5.2 angstrom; 4.09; 3.95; 4.48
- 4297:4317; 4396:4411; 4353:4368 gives -2.8 angstrom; 3.36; 4.78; 4.56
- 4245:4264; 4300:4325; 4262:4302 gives 1.0 angstrom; 4.16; 3.86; 3.75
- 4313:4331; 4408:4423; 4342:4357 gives 0.3 angstrom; 4.44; 4.46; 4.86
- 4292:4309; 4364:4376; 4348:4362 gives -0.6 angstrom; 3.18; 4.62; 4.78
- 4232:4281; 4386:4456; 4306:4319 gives 1.8 angstrom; 4.15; 3.78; 4.82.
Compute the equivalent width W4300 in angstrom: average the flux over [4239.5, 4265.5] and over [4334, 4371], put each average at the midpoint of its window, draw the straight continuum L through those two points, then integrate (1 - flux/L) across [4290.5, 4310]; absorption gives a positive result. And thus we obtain 5.2 angstrom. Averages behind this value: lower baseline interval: 4.19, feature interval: 3.22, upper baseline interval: 4.6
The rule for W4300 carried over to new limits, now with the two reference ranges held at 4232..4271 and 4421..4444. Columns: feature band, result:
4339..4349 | 0.5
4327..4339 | 0.1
